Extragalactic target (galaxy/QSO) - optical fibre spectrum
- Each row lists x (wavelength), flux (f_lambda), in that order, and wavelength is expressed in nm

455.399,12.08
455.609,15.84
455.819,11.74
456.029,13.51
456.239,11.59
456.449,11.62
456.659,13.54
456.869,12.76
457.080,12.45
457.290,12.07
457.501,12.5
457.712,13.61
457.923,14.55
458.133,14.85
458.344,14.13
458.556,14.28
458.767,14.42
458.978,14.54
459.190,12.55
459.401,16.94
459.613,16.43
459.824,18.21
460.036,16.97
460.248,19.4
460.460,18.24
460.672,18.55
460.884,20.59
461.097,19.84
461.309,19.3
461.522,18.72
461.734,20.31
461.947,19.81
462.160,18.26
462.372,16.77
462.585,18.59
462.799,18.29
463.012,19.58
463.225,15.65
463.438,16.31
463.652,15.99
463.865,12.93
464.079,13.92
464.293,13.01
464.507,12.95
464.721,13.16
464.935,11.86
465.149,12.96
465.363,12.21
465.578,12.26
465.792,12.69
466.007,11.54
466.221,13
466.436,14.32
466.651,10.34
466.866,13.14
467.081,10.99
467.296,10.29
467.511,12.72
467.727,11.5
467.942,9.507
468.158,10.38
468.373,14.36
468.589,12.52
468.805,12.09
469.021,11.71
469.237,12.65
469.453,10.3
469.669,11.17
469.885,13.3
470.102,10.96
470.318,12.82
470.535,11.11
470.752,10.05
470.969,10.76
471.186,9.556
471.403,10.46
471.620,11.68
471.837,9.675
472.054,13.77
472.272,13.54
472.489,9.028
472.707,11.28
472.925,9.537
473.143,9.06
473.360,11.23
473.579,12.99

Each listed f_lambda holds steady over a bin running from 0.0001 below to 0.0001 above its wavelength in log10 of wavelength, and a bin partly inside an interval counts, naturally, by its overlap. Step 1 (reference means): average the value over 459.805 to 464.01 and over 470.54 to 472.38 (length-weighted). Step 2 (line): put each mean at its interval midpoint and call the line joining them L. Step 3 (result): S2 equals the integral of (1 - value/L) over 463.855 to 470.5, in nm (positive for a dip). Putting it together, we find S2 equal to 0.95 nm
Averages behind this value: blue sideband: 18.1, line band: 12.2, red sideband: 11.2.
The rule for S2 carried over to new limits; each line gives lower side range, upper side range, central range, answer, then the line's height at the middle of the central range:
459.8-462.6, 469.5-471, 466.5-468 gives 0.27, 13.9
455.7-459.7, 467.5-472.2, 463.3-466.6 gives -0.24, 12.3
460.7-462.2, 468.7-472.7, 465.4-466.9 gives 0.29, 15.4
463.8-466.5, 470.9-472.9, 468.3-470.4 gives -0.08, 11.7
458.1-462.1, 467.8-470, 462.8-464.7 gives -0.01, 15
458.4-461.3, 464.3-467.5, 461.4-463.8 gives -0.49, 14.9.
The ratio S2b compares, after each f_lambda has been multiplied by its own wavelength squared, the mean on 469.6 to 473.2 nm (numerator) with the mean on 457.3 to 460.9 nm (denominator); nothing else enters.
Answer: 0.7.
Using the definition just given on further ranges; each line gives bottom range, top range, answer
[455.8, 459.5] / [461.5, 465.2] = 1.22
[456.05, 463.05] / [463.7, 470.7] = 0.78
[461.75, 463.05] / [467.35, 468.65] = 0.65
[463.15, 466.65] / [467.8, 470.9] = 0.89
